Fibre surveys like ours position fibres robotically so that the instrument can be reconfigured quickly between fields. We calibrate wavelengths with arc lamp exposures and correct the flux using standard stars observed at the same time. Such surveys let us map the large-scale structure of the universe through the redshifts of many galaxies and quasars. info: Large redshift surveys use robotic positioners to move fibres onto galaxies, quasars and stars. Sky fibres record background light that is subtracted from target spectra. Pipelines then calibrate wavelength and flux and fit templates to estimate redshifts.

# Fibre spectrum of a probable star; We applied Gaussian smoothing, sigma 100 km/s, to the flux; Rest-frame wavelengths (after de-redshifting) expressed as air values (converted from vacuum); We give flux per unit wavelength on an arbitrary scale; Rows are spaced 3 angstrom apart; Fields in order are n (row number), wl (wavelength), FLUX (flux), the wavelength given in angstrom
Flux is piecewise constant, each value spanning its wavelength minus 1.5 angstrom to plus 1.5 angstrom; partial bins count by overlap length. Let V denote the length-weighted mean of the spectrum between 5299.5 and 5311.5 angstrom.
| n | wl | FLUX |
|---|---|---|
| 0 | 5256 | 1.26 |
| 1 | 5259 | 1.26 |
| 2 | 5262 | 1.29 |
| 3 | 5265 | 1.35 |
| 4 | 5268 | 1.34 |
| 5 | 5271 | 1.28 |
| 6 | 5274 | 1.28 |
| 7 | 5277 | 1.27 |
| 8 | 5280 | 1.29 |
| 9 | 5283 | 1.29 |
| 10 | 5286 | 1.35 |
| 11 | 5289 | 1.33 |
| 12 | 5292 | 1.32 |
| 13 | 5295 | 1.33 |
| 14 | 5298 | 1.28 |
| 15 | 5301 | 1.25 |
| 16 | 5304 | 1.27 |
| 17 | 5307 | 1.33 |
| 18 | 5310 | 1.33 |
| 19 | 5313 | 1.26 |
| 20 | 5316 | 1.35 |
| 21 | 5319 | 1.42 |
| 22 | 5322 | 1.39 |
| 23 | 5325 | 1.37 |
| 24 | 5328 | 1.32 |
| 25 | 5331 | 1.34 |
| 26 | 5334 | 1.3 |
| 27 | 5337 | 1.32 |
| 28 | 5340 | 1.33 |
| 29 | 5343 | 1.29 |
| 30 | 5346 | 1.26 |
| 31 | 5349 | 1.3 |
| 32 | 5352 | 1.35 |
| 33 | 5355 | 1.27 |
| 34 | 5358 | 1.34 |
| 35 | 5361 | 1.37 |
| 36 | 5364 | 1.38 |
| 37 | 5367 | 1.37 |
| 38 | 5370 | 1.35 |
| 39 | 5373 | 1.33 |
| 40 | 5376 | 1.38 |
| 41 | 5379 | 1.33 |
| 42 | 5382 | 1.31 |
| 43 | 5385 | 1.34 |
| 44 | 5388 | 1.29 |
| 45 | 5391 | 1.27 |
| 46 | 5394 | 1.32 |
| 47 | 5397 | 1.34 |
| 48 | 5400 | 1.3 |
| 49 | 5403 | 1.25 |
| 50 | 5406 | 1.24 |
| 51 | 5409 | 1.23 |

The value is 1.3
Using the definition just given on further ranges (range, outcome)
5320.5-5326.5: 1.38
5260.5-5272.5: 1.32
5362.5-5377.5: 1.36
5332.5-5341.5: 1.32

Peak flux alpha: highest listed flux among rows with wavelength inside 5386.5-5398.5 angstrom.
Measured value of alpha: 1.34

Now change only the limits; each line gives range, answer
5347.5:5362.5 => 1.37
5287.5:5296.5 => 1.33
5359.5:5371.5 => 1.38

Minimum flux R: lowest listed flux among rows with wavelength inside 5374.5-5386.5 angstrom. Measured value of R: 1.31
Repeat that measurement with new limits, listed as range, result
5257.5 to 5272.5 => 1.26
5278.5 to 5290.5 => 1.29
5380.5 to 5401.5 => 1.27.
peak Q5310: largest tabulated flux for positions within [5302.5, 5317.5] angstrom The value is 1.35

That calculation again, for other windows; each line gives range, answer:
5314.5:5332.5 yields 1.42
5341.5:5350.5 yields 1.3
